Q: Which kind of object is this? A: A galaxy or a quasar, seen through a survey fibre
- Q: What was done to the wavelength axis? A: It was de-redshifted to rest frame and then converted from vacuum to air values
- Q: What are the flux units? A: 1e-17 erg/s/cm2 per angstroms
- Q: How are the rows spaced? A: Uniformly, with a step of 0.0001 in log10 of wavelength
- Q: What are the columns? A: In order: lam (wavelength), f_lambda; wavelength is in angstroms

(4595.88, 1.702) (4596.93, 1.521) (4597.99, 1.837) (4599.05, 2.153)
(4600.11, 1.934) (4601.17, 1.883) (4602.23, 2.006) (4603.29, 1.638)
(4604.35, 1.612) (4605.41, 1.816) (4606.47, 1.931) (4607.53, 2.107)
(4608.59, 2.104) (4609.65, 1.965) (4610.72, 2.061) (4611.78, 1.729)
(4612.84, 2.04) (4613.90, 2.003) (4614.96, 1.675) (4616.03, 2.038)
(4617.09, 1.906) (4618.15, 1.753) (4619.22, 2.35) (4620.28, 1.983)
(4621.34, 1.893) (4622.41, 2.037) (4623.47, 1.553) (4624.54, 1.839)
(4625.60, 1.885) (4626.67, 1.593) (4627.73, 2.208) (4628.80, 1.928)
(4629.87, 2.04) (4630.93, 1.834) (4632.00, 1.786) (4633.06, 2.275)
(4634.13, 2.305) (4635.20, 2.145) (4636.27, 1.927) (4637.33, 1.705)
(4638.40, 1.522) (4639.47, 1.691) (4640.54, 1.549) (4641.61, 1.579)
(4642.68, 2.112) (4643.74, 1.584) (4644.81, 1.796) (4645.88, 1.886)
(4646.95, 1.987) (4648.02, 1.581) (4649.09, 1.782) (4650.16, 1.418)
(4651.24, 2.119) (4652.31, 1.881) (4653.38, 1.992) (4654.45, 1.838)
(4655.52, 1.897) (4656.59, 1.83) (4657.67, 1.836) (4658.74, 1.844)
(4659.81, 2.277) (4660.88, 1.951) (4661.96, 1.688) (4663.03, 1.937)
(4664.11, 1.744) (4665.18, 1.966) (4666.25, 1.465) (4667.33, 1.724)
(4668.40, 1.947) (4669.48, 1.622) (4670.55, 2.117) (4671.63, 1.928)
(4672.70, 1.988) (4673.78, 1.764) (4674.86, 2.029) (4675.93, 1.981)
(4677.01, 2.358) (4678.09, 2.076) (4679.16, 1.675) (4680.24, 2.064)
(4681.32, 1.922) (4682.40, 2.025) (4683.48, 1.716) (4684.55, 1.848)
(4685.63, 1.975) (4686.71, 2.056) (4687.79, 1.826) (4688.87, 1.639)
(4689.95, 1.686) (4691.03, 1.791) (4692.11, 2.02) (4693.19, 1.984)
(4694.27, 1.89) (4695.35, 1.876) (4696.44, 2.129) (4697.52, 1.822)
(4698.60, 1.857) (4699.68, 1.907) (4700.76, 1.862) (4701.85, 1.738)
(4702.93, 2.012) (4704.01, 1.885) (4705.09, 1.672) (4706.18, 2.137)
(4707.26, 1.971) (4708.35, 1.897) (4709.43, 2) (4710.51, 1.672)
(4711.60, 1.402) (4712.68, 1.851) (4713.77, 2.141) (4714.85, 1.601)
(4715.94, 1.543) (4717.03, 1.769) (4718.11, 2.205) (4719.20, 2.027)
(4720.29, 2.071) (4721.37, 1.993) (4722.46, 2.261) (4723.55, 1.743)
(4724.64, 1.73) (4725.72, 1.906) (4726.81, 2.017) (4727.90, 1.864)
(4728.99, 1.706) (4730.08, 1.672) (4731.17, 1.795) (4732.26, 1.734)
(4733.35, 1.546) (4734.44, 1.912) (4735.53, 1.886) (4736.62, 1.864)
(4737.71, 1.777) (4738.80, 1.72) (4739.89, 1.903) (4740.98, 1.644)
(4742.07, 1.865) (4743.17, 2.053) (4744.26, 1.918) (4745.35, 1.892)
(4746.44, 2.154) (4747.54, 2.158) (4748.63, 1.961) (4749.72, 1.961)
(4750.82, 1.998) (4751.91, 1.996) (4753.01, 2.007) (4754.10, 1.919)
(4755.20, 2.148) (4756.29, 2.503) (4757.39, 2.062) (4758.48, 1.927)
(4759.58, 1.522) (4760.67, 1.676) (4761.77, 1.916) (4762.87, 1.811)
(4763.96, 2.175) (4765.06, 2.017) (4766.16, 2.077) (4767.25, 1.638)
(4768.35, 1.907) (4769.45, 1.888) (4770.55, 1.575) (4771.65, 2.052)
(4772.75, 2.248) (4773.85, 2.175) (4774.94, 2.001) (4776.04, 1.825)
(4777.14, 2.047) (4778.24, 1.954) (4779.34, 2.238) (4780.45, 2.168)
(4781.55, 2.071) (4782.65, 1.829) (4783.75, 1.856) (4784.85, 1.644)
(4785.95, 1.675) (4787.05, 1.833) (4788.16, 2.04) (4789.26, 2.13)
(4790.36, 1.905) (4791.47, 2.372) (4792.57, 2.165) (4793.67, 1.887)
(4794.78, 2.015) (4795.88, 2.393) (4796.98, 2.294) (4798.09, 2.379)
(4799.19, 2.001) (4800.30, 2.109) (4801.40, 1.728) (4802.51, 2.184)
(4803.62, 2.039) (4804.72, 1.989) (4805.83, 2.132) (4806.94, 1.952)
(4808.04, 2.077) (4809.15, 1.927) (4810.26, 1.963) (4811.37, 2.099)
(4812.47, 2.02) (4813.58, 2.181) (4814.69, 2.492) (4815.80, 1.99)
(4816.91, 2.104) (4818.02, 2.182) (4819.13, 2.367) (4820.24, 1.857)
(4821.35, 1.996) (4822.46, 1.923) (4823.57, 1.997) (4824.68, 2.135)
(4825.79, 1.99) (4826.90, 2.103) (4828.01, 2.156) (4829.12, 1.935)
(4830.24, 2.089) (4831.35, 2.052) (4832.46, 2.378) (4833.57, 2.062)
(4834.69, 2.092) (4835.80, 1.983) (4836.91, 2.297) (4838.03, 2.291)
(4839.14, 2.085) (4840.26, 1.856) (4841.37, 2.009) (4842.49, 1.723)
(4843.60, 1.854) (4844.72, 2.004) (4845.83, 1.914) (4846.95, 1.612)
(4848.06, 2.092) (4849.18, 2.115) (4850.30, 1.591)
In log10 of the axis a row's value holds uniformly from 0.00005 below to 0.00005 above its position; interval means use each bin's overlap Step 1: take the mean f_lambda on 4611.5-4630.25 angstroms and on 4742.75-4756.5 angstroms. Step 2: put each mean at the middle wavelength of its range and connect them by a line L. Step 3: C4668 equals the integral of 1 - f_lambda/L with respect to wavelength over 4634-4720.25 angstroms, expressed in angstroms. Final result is 4.49 angstroms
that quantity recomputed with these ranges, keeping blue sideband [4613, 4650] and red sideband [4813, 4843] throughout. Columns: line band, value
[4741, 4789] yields 1.4 angstroms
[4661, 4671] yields 0.5 angstroms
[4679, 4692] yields 0.5 angstroms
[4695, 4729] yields 1.3 angstroms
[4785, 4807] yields -0.1 angstroms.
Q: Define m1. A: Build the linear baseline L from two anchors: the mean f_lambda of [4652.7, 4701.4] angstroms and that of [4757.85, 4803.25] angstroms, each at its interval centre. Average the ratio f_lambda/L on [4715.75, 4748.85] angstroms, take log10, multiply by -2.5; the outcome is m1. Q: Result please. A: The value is 0.034 mag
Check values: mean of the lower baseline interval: 1.9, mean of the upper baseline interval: 1.98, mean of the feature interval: 1.88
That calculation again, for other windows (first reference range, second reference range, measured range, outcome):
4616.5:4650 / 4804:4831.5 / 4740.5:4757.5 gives -0.01 mag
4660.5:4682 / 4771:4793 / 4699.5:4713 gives 0.05 mag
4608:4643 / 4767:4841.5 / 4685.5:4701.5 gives 0.04 mag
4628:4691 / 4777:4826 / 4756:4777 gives 0.04 mag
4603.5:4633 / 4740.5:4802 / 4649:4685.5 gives 0.03 mag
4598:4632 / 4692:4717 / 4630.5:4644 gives 0.03 mag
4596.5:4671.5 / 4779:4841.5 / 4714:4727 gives 0.03 mag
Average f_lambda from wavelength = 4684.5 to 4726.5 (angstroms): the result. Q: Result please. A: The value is 1.88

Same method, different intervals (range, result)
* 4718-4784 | 1.94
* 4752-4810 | 2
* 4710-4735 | 1.83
